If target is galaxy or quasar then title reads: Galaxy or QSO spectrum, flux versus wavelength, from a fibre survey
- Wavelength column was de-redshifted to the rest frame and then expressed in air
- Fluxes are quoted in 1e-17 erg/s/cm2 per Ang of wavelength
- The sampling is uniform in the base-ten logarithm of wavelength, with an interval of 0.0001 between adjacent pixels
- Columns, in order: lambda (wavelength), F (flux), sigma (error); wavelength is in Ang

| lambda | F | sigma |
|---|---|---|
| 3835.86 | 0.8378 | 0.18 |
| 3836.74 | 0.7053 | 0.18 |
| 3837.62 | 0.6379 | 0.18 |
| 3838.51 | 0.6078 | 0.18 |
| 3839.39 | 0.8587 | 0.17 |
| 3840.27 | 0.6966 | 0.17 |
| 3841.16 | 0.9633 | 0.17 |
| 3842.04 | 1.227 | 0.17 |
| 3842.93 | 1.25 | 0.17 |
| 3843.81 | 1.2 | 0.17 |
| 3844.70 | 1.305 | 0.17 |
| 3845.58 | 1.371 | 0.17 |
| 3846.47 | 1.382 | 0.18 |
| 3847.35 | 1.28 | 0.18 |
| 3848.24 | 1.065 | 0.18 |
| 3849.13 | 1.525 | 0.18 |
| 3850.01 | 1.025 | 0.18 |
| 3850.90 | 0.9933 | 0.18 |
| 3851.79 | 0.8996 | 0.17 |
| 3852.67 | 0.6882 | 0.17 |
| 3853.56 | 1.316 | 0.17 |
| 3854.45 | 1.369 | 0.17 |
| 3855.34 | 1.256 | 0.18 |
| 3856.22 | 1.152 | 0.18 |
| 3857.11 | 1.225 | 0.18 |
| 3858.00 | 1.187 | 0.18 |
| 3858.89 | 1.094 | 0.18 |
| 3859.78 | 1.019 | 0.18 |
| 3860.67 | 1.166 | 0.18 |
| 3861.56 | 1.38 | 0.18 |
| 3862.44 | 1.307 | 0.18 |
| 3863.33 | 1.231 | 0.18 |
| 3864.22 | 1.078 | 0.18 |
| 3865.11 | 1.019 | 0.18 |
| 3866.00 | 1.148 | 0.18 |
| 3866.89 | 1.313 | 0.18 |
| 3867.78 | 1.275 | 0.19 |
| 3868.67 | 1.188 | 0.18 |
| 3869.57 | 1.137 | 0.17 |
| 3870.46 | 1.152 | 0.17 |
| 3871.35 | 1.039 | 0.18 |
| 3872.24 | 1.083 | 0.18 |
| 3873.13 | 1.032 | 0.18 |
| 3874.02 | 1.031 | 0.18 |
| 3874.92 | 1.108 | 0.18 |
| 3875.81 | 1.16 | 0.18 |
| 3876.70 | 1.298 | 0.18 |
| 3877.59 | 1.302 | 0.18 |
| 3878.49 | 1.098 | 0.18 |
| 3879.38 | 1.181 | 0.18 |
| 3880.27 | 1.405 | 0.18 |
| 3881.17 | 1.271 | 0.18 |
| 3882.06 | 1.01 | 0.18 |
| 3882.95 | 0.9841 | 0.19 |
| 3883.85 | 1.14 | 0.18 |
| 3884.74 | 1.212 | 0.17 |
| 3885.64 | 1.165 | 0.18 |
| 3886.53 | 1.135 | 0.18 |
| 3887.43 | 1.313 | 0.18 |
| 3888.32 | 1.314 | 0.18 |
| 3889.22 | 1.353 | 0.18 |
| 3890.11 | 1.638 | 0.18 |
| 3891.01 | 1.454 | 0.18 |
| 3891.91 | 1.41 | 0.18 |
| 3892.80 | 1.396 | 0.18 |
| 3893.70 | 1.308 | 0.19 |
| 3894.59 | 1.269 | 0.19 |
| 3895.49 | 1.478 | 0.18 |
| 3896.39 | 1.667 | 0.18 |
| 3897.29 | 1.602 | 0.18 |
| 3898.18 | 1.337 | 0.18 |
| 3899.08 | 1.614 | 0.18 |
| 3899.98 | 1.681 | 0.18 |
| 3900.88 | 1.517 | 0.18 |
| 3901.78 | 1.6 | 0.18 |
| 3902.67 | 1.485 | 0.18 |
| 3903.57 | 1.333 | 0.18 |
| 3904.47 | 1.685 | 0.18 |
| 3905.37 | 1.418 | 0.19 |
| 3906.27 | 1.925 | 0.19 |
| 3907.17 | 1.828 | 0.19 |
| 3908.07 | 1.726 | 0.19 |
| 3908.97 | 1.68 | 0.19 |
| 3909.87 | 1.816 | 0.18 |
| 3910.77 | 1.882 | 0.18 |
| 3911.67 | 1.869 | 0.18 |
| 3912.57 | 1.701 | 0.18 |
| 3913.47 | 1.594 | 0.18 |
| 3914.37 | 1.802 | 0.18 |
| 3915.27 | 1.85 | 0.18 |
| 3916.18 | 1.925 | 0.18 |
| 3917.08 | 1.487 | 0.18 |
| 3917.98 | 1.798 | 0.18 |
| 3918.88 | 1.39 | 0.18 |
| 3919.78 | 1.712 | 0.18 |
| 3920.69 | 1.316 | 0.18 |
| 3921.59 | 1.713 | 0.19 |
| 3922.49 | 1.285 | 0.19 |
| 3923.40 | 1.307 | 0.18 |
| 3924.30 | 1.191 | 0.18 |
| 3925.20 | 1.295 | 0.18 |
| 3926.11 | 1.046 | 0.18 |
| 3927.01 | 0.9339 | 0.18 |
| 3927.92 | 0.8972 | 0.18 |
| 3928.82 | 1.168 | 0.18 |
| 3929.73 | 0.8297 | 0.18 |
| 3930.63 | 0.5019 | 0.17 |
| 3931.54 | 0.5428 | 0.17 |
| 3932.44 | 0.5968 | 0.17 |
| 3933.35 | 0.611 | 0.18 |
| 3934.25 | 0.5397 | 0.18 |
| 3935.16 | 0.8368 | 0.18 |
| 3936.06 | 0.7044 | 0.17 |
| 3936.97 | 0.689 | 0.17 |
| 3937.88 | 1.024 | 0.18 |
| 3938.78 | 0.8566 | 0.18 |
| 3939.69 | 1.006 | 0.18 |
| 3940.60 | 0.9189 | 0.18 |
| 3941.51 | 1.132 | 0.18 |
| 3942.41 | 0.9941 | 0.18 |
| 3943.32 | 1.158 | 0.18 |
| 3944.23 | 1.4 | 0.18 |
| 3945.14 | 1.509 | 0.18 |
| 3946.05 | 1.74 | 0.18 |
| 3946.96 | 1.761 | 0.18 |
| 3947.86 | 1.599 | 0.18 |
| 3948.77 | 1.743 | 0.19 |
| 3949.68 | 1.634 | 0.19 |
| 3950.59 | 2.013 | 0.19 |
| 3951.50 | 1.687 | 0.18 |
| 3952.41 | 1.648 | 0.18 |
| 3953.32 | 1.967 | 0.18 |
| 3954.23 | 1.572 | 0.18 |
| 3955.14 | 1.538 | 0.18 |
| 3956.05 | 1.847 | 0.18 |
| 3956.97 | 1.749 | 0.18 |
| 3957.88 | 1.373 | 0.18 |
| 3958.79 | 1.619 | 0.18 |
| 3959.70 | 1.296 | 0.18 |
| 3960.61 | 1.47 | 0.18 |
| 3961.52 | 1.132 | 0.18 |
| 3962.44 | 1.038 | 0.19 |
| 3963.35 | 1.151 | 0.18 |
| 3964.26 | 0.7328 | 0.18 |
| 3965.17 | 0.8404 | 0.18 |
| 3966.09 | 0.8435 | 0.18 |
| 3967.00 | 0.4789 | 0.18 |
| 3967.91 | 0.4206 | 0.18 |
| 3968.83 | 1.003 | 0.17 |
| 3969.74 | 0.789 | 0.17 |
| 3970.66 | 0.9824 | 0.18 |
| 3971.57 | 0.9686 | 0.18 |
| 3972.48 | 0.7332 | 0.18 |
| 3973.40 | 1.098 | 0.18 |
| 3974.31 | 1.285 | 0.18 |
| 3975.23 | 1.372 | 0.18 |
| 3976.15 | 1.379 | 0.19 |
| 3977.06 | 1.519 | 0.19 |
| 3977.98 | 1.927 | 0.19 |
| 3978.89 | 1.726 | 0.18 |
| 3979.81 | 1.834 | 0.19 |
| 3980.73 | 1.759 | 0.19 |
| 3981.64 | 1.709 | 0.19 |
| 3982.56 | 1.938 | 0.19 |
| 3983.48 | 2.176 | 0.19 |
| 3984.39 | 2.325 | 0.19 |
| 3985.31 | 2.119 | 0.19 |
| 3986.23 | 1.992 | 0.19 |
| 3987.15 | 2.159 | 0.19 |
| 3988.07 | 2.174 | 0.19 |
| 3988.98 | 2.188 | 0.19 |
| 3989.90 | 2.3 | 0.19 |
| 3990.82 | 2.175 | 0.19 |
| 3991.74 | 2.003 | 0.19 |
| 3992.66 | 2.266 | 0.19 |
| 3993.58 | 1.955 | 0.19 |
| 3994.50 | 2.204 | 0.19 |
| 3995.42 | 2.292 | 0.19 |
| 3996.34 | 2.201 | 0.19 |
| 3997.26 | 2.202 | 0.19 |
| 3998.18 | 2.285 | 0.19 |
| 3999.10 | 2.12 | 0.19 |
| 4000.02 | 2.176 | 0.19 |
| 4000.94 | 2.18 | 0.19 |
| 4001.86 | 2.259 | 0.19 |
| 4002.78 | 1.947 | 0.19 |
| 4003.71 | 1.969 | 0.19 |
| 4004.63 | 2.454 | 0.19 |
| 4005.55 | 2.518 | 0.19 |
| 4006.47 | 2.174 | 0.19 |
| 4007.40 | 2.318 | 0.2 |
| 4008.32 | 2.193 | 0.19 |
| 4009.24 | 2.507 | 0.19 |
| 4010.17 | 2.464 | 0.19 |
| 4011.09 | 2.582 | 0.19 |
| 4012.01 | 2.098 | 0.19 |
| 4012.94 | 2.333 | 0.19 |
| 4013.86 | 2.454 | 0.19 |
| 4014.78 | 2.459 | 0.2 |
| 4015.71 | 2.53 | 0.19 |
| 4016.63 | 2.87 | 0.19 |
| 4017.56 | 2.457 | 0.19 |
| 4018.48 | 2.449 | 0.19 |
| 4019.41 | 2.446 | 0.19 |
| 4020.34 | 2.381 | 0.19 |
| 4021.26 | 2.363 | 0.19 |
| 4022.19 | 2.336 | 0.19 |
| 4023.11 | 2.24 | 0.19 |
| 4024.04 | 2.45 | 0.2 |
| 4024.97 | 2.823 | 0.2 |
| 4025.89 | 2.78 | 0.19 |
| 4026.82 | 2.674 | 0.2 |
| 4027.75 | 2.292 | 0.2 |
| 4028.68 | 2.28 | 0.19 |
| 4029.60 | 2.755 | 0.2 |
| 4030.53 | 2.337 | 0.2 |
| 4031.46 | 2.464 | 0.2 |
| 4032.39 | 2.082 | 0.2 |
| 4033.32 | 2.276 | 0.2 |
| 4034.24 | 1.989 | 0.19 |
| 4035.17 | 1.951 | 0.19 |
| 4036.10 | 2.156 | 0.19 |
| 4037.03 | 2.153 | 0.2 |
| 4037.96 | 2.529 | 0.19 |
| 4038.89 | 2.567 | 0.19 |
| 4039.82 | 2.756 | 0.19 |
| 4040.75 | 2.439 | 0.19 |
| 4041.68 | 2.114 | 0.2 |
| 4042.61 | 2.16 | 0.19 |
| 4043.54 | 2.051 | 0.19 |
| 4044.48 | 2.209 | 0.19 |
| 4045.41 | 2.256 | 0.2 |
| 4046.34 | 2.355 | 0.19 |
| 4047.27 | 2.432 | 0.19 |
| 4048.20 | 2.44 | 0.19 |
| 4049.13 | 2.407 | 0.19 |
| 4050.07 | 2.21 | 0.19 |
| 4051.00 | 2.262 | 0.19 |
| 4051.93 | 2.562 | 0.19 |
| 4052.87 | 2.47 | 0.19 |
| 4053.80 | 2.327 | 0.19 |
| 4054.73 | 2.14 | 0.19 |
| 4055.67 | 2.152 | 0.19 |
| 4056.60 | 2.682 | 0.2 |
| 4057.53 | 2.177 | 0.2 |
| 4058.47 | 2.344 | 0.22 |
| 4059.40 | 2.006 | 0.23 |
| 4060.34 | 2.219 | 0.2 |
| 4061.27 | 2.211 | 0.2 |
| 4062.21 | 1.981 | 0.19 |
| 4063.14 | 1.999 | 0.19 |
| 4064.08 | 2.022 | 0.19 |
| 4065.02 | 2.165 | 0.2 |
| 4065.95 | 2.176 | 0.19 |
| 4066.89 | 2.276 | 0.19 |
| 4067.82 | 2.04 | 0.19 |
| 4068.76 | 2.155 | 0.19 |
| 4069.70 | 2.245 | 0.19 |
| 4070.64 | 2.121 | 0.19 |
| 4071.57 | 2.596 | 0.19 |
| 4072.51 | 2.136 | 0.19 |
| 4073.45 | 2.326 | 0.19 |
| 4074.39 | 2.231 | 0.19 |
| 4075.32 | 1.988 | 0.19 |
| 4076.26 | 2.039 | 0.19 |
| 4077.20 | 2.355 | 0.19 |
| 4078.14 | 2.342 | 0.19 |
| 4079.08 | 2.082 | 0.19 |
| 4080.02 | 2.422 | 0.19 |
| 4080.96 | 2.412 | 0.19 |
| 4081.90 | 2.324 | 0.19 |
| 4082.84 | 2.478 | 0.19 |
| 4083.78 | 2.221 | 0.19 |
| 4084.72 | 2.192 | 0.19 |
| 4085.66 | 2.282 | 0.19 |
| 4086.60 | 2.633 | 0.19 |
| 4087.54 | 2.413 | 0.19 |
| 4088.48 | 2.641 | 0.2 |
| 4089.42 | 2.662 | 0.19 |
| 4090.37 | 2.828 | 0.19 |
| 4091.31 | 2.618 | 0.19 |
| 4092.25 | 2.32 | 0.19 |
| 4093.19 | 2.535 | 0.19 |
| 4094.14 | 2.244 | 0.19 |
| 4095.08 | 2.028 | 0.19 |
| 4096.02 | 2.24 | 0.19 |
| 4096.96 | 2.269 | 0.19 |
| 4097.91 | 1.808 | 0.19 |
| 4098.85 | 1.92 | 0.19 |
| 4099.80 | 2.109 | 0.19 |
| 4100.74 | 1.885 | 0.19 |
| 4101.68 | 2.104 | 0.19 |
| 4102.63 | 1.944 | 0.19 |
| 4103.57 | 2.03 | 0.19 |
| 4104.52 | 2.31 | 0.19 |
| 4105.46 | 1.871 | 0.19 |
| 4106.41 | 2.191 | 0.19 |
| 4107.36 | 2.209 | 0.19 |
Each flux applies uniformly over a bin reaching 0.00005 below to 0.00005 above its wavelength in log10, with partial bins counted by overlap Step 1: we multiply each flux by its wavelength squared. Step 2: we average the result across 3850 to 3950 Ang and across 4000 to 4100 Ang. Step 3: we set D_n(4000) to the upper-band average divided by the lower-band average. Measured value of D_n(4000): 1.9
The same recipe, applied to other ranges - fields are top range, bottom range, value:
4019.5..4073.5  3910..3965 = 1.84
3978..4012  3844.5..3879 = 1.97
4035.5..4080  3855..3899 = 1.99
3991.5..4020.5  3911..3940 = 2.02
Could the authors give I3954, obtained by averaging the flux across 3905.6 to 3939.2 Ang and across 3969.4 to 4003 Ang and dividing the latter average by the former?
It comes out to 1.4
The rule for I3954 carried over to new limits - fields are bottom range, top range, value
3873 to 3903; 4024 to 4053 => 1.78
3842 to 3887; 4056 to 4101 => 1.93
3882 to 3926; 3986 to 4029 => 1.54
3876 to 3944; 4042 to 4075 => 1.71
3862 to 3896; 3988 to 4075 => 1.88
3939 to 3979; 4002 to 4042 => 1.82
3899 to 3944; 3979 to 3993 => 1.58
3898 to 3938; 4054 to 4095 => 1.69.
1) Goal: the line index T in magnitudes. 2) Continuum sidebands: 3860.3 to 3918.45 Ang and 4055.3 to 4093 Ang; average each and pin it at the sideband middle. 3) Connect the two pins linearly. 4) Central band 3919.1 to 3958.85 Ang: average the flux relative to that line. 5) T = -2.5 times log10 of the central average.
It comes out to 0.30 mag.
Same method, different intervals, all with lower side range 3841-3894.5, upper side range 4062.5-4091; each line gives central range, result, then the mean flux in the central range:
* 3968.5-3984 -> 0.23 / 1.43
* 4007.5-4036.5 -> -0.20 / 2.4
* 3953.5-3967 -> 0.29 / 1.29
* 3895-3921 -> -0.17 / 1.65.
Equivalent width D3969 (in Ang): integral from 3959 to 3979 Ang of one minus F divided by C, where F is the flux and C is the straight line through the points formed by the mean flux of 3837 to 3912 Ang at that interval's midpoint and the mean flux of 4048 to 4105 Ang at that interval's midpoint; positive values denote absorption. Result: 7.4 Ang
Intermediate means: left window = 1.28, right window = 2.26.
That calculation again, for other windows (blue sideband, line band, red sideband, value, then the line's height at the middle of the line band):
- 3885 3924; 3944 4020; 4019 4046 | 8.7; 2.04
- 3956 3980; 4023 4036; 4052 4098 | -4.1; 1.82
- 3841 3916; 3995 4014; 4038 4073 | -2.6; 2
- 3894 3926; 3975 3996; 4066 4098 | -0.9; 1.91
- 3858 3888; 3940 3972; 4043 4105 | 6.0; 1.62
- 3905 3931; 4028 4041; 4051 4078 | -1.7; 2.07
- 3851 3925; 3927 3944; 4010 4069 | 8.4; 1.67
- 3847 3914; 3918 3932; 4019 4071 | 3.7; 1.59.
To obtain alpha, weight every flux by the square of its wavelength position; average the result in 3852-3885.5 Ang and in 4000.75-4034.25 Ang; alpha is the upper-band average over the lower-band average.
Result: 2.2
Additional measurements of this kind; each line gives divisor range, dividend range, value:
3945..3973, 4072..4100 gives 1.87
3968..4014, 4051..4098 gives 1.23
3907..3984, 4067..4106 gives 1.82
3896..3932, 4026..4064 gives 1.67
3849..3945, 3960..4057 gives 1.72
